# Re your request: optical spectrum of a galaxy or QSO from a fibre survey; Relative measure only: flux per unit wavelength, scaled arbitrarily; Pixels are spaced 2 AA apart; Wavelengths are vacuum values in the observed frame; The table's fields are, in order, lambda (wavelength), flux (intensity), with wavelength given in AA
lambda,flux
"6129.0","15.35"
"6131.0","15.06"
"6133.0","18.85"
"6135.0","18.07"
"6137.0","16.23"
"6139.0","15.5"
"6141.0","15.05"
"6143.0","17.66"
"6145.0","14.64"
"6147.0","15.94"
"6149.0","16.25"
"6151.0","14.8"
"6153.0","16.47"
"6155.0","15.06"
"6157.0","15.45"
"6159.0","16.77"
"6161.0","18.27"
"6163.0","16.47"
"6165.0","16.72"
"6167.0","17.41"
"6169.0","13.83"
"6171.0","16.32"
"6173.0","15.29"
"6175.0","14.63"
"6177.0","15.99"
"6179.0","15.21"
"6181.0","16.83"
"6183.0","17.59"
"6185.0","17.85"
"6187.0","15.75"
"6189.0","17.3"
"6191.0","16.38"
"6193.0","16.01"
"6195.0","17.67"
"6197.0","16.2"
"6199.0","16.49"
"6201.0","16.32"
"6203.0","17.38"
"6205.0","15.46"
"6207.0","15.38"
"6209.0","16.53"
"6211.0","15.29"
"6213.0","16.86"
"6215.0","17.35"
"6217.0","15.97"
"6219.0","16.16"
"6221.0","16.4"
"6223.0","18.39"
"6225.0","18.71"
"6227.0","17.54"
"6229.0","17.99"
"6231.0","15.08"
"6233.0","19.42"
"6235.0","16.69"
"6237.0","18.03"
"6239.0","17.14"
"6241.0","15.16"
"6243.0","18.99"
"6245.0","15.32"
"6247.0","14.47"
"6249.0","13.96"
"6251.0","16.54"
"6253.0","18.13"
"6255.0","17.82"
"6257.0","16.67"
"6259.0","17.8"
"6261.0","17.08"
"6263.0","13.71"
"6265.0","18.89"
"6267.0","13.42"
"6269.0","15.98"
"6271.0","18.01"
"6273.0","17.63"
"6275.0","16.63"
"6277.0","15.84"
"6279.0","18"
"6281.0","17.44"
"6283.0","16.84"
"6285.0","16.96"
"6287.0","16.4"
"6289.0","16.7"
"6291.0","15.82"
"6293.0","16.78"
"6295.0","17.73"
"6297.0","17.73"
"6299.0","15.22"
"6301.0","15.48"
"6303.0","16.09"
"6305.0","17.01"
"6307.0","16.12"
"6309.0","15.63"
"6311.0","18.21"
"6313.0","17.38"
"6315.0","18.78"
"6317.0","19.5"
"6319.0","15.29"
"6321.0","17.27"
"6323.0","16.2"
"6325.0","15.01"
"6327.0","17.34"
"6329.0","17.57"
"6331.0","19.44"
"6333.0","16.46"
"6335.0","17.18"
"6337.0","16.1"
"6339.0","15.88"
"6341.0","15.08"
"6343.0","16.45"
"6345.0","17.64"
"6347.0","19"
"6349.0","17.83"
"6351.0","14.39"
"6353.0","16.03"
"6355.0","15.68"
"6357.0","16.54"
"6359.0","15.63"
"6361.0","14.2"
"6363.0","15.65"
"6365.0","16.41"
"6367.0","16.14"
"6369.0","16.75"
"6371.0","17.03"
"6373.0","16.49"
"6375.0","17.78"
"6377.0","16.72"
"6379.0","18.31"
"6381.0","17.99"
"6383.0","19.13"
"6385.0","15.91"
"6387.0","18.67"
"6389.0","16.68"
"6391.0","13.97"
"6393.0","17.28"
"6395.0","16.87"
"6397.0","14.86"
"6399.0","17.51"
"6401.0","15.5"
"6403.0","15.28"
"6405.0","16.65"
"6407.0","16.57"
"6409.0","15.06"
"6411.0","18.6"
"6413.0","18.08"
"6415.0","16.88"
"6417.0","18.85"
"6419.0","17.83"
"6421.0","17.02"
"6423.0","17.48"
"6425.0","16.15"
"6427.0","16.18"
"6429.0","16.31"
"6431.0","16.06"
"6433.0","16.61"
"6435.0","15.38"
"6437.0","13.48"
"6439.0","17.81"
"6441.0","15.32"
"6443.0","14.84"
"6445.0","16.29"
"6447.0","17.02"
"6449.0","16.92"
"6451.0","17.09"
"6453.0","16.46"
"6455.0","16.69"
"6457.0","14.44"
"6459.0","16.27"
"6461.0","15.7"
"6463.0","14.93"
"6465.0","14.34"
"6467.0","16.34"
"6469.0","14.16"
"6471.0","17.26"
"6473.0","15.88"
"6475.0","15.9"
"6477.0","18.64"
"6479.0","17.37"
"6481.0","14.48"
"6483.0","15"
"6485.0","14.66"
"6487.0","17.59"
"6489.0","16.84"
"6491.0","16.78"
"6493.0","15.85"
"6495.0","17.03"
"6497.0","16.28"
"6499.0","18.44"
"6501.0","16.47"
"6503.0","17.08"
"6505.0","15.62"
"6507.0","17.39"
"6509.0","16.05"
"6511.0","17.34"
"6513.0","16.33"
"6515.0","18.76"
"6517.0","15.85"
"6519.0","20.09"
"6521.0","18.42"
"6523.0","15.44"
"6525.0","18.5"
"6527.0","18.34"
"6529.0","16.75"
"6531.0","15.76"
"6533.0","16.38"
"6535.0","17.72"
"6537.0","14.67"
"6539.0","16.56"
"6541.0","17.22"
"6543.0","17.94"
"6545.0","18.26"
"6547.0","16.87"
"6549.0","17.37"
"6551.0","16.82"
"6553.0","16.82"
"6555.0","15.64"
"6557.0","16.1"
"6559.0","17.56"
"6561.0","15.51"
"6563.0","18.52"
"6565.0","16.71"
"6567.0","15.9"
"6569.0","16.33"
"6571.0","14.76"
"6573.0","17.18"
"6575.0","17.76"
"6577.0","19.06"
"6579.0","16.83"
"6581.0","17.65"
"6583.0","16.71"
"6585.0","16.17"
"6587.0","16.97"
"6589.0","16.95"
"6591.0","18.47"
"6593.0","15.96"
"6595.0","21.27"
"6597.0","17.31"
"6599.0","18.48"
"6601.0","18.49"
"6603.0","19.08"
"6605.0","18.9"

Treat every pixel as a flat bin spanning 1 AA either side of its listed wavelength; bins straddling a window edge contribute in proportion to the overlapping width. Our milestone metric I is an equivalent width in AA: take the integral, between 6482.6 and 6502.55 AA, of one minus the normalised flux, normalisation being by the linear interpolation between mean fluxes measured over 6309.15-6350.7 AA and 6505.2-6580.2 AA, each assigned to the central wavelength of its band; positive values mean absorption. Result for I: 0.5 AA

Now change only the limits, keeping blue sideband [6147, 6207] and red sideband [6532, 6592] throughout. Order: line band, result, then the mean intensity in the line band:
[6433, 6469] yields 2.0 AA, 15.8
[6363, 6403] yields -0.4 AA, 16.8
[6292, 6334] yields -1.2 AA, 17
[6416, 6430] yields -0.4 AA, 17.1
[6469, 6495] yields 0.7 AA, 16.3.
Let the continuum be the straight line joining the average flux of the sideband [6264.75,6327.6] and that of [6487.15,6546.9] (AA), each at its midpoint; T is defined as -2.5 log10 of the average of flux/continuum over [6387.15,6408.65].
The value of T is 0.05 mag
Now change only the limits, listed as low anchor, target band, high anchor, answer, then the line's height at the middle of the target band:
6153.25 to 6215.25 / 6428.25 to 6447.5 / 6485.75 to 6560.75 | 0.06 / 16.8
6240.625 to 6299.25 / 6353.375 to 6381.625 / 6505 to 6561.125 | 0.02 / 16.8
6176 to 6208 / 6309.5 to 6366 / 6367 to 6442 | 0.00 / 16.6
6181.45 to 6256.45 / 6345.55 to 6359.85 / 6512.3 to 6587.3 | 0.02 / 16.9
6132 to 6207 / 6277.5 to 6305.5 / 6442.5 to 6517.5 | -0.03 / 16.3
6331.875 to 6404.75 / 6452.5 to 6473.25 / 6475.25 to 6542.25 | 0.07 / 16.7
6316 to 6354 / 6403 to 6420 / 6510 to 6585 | -0.02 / 16.9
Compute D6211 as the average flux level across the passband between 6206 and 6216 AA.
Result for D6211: 16.3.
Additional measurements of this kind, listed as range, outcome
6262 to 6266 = 16.3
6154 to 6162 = 16.4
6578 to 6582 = 17.2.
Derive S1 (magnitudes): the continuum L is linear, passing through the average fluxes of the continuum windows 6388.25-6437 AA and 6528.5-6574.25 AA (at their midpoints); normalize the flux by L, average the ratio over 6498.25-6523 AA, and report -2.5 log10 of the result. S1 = -0.039 mag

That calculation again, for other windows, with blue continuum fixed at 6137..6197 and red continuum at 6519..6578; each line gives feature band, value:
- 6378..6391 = -0.05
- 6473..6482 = 0.02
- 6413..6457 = 0.02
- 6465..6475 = 0.07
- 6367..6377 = -0.02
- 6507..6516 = -0.02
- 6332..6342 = 0.03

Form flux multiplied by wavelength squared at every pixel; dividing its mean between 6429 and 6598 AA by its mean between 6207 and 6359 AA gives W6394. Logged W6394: 1.07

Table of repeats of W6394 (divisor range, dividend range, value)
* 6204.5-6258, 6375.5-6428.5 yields 1.07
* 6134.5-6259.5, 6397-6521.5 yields 1.09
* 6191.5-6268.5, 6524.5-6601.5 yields 1.14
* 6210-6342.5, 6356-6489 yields 1.02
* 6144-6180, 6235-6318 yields 1.10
